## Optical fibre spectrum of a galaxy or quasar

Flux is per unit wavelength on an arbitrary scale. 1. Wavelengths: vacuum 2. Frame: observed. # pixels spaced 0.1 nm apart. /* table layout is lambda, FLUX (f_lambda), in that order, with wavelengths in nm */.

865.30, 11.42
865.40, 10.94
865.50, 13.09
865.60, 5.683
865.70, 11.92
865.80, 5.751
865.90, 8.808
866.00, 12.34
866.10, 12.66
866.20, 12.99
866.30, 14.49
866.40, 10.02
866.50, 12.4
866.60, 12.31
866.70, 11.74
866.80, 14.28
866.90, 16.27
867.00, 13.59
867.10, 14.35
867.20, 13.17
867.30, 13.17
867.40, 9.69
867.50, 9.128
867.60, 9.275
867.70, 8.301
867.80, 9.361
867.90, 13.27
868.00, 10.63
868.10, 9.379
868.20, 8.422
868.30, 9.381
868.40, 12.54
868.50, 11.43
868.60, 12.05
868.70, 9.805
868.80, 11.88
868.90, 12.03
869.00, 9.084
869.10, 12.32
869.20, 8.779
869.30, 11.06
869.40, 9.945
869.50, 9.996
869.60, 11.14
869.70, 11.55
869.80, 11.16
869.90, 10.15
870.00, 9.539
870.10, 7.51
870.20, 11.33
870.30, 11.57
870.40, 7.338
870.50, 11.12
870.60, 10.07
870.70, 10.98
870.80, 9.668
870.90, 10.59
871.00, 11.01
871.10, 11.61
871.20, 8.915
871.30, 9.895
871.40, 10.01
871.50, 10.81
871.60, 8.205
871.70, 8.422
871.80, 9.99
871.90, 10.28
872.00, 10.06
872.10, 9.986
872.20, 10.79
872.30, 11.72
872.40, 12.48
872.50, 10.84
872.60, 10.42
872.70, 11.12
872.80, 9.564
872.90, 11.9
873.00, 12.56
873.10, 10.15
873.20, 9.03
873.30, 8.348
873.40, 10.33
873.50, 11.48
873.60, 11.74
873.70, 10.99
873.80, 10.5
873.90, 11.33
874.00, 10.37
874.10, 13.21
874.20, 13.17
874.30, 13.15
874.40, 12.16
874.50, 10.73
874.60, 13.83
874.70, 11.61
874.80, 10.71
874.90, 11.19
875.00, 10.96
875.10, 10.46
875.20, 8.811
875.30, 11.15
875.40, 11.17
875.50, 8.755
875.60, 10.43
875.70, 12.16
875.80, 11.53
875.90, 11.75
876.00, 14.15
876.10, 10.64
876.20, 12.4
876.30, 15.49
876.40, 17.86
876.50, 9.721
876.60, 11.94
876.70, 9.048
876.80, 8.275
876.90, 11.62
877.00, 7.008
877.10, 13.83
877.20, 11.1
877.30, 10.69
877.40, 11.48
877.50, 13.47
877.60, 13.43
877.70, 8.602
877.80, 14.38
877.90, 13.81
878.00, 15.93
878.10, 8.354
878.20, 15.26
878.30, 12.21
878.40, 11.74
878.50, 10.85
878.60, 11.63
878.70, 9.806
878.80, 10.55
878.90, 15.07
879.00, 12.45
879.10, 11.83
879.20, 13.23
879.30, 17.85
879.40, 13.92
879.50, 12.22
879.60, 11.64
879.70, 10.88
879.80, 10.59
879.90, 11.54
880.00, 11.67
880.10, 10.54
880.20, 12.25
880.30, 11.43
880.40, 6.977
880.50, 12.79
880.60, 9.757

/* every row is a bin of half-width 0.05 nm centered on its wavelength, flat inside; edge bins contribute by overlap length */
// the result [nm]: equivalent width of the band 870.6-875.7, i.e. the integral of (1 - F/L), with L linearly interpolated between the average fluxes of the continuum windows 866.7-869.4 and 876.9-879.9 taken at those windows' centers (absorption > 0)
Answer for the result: 0.41 nm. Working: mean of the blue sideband 11.2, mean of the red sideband 12.2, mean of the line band 10.8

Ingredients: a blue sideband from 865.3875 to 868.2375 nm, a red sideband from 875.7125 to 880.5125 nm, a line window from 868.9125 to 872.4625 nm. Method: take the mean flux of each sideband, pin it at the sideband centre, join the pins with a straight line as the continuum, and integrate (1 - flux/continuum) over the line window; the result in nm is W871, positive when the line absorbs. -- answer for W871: 0.387 nm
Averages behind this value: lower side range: 11.3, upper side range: 12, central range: 10.3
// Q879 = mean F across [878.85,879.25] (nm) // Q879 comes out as 13.1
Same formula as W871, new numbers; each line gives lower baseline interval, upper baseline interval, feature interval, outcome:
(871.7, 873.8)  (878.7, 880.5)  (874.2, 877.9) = -0.10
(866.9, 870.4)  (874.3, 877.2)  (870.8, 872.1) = 0.13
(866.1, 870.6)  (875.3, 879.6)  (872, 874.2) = 0.13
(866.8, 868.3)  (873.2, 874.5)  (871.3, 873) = 0.13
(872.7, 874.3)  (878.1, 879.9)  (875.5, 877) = 0.00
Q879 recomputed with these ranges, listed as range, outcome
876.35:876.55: 13.8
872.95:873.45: 10.1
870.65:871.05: 10.6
